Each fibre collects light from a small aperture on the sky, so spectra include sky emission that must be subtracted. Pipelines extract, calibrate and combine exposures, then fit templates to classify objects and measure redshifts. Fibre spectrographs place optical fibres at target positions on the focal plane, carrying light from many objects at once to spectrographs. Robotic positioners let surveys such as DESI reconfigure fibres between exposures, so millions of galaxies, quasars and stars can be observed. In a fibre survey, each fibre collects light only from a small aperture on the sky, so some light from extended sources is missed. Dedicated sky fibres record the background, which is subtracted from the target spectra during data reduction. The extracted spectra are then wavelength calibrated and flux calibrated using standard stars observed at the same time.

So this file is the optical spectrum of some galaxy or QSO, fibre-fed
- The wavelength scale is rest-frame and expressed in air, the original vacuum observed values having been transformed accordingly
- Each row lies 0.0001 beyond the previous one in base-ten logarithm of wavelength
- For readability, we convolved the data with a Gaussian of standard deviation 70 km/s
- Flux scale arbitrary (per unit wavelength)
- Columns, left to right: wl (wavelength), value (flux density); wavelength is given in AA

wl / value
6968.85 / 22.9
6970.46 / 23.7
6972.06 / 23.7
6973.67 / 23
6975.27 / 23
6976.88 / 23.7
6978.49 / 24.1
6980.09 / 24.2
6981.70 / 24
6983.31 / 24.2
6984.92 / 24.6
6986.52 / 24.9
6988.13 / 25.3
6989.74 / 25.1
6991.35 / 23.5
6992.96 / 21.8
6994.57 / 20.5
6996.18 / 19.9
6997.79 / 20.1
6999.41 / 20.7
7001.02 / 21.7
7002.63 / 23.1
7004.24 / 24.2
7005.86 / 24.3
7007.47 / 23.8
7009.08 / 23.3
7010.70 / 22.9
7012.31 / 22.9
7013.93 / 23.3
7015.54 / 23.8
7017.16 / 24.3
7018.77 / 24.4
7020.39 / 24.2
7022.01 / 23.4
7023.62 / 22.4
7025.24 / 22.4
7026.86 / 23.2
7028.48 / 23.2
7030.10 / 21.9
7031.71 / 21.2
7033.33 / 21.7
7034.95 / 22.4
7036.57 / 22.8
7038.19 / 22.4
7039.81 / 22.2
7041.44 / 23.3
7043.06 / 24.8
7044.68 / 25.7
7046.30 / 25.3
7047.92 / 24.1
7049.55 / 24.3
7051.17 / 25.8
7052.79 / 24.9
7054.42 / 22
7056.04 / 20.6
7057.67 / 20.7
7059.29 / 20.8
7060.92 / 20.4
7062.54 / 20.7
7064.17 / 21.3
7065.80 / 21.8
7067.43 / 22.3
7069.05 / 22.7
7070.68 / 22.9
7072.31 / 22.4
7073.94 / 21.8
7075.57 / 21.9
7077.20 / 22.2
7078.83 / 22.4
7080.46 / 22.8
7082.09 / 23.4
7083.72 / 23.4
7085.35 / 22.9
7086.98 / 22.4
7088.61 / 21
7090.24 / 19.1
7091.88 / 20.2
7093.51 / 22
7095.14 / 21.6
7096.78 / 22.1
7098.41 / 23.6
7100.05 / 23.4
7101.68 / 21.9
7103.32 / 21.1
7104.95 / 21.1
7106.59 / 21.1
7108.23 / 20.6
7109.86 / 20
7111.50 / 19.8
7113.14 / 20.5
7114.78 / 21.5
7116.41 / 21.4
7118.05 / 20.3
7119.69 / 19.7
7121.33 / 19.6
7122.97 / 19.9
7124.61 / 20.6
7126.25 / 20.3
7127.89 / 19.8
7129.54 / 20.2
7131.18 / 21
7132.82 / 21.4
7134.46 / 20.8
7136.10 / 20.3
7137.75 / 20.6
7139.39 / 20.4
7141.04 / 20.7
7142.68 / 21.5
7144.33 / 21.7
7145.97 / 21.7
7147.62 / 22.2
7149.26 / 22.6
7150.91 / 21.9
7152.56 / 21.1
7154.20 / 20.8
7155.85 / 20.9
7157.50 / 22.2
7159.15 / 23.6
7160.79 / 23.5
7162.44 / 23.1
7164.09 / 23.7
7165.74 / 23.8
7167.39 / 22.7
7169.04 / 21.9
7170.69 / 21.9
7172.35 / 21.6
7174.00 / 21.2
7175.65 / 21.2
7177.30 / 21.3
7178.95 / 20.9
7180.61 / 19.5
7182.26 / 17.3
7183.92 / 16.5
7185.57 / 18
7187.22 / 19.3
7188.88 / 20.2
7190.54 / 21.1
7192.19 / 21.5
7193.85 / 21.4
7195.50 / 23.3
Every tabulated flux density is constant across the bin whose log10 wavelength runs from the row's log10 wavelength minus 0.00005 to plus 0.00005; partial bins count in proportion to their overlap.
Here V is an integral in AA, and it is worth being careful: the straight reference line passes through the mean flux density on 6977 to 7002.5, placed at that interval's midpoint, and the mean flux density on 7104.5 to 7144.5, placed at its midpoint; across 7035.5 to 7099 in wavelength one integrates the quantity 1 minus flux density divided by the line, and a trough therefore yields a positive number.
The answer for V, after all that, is -2.6 AA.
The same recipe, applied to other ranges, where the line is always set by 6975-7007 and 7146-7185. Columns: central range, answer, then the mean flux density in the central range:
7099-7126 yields 1.5 AA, 20.8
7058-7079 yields 0.6 AA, 21.8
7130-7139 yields 0.4 AA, 20.8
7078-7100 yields 0.1 AA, 22.1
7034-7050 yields -0.7 AA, 23.7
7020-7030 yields -0.1 AA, 23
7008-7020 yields -0.3 AA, 23.6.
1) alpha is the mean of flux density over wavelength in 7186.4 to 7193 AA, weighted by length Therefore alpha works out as 20.5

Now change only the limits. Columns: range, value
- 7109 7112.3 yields 19.9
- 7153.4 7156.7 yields 20.8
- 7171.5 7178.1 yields 21.3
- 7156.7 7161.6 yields 23.1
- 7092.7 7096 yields 21.8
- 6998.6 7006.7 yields 22.8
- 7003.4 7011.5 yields 23.7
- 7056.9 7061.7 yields 20.6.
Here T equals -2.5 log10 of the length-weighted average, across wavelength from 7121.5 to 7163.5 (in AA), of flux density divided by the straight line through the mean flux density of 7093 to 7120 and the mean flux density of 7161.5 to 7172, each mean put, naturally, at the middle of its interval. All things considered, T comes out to 0.045 mag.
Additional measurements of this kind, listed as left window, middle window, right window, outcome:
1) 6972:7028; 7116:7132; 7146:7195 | 0.08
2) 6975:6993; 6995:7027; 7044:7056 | 0.06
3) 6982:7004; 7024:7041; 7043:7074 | 0.02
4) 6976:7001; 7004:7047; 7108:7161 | -0.04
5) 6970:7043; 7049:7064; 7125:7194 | 0.01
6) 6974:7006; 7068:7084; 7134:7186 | -0.02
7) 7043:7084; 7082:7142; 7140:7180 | 0.06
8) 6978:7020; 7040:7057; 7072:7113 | -0.07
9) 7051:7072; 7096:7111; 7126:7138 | -0.03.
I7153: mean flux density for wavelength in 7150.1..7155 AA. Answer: 21.3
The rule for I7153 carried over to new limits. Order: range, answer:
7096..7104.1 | 22.4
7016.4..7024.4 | 23.8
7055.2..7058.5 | 20.7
